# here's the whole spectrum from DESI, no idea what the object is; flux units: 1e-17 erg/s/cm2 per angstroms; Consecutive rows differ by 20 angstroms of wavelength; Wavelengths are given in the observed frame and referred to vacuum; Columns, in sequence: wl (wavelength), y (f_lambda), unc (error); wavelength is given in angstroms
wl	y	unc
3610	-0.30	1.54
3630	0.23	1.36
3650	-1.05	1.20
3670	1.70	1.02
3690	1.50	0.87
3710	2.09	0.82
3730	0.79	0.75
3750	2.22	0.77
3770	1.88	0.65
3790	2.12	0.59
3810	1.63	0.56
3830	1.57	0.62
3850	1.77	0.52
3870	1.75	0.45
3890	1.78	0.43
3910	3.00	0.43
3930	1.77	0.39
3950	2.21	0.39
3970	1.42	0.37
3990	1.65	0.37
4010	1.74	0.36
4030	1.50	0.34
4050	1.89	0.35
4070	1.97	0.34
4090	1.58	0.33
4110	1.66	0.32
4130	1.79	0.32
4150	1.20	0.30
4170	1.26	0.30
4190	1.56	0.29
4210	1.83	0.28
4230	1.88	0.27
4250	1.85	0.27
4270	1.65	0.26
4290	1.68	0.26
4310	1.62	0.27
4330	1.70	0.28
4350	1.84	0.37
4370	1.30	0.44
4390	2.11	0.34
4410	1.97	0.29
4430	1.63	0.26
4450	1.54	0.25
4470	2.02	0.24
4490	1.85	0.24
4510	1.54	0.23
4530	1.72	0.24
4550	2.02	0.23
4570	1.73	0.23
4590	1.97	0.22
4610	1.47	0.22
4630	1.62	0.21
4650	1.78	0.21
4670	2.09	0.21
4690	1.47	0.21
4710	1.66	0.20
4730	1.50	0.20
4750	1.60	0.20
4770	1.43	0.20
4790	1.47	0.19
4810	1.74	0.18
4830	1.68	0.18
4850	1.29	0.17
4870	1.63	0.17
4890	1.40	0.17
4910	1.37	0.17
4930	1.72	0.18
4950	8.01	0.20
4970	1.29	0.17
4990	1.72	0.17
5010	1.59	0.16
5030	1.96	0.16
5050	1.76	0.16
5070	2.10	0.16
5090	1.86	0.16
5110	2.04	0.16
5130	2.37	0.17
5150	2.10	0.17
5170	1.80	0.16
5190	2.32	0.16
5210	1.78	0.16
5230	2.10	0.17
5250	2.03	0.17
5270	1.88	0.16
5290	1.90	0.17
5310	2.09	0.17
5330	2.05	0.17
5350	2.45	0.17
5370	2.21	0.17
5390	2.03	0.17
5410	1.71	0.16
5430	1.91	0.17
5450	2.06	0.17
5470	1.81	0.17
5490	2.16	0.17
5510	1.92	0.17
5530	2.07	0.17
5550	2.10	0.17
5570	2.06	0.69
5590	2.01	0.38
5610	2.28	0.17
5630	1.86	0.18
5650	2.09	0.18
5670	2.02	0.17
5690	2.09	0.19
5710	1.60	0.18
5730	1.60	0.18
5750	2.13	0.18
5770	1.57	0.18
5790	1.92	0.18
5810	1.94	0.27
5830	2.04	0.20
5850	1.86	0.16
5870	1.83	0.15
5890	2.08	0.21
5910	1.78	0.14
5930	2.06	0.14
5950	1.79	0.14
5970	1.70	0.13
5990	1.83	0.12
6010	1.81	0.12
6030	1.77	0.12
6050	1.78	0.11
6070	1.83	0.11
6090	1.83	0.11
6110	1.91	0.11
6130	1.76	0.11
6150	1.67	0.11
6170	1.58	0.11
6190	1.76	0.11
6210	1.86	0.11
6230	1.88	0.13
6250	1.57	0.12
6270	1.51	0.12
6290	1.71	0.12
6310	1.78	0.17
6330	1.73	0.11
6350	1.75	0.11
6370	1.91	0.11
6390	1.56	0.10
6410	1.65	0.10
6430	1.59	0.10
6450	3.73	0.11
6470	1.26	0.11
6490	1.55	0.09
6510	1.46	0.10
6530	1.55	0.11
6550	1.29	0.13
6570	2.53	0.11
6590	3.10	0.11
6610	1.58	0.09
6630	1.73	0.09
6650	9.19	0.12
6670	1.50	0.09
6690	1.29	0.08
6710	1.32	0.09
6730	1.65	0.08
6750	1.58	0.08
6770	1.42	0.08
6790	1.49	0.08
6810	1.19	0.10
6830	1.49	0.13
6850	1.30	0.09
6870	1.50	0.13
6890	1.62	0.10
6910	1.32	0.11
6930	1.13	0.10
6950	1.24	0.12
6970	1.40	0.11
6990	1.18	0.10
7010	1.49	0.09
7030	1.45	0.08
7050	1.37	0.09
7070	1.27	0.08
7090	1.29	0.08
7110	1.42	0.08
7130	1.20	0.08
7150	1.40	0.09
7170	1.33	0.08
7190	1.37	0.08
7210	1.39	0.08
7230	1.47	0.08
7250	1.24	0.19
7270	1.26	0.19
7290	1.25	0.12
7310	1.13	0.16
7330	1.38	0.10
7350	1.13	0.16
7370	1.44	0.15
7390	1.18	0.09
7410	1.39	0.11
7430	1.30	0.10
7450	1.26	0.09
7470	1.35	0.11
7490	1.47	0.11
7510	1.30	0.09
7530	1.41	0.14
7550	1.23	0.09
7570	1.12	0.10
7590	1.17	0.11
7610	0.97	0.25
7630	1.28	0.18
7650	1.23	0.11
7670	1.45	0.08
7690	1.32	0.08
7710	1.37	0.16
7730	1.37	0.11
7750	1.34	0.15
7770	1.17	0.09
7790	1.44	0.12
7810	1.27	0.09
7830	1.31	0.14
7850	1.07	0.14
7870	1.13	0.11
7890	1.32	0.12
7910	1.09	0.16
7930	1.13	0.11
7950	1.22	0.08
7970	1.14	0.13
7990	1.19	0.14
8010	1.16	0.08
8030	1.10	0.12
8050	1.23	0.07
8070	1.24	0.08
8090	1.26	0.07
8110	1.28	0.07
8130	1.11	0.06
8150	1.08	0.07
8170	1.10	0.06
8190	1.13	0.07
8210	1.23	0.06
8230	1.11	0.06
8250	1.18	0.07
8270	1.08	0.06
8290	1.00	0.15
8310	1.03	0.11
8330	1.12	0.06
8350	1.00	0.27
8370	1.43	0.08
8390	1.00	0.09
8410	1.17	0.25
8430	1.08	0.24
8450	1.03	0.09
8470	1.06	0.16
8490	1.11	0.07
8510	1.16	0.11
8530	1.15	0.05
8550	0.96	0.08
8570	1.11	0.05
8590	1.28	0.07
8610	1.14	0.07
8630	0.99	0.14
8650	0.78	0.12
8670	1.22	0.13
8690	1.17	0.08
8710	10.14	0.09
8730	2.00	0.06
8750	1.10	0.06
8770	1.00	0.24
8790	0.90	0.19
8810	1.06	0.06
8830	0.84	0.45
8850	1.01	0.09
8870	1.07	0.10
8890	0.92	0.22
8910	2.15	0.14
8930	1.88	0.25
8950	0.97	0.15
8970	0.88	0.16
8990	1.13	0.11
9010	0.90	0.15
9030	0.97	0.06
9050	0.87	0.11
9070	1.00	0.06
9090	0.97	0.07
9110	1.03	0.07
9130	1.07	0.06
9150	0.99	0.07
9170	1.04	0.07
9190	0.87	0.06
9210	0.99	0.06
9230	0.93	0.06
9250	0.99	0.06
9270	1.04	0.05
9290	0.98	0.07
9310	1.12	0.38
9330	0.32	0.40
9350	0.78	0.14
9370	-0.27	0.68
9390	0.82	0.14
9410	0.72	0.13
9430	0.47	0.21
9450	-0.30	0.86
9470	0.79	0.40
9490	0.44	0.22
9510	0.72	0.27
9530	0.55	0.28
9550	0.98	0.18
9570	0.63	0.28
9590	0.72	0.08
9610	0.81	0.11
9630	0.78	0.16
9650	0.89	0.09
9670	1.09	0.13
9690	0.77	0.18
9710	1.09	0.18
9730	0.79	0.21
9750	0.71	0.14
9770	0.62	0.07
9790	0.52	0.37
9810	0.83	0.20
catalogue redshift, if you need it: 0.33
